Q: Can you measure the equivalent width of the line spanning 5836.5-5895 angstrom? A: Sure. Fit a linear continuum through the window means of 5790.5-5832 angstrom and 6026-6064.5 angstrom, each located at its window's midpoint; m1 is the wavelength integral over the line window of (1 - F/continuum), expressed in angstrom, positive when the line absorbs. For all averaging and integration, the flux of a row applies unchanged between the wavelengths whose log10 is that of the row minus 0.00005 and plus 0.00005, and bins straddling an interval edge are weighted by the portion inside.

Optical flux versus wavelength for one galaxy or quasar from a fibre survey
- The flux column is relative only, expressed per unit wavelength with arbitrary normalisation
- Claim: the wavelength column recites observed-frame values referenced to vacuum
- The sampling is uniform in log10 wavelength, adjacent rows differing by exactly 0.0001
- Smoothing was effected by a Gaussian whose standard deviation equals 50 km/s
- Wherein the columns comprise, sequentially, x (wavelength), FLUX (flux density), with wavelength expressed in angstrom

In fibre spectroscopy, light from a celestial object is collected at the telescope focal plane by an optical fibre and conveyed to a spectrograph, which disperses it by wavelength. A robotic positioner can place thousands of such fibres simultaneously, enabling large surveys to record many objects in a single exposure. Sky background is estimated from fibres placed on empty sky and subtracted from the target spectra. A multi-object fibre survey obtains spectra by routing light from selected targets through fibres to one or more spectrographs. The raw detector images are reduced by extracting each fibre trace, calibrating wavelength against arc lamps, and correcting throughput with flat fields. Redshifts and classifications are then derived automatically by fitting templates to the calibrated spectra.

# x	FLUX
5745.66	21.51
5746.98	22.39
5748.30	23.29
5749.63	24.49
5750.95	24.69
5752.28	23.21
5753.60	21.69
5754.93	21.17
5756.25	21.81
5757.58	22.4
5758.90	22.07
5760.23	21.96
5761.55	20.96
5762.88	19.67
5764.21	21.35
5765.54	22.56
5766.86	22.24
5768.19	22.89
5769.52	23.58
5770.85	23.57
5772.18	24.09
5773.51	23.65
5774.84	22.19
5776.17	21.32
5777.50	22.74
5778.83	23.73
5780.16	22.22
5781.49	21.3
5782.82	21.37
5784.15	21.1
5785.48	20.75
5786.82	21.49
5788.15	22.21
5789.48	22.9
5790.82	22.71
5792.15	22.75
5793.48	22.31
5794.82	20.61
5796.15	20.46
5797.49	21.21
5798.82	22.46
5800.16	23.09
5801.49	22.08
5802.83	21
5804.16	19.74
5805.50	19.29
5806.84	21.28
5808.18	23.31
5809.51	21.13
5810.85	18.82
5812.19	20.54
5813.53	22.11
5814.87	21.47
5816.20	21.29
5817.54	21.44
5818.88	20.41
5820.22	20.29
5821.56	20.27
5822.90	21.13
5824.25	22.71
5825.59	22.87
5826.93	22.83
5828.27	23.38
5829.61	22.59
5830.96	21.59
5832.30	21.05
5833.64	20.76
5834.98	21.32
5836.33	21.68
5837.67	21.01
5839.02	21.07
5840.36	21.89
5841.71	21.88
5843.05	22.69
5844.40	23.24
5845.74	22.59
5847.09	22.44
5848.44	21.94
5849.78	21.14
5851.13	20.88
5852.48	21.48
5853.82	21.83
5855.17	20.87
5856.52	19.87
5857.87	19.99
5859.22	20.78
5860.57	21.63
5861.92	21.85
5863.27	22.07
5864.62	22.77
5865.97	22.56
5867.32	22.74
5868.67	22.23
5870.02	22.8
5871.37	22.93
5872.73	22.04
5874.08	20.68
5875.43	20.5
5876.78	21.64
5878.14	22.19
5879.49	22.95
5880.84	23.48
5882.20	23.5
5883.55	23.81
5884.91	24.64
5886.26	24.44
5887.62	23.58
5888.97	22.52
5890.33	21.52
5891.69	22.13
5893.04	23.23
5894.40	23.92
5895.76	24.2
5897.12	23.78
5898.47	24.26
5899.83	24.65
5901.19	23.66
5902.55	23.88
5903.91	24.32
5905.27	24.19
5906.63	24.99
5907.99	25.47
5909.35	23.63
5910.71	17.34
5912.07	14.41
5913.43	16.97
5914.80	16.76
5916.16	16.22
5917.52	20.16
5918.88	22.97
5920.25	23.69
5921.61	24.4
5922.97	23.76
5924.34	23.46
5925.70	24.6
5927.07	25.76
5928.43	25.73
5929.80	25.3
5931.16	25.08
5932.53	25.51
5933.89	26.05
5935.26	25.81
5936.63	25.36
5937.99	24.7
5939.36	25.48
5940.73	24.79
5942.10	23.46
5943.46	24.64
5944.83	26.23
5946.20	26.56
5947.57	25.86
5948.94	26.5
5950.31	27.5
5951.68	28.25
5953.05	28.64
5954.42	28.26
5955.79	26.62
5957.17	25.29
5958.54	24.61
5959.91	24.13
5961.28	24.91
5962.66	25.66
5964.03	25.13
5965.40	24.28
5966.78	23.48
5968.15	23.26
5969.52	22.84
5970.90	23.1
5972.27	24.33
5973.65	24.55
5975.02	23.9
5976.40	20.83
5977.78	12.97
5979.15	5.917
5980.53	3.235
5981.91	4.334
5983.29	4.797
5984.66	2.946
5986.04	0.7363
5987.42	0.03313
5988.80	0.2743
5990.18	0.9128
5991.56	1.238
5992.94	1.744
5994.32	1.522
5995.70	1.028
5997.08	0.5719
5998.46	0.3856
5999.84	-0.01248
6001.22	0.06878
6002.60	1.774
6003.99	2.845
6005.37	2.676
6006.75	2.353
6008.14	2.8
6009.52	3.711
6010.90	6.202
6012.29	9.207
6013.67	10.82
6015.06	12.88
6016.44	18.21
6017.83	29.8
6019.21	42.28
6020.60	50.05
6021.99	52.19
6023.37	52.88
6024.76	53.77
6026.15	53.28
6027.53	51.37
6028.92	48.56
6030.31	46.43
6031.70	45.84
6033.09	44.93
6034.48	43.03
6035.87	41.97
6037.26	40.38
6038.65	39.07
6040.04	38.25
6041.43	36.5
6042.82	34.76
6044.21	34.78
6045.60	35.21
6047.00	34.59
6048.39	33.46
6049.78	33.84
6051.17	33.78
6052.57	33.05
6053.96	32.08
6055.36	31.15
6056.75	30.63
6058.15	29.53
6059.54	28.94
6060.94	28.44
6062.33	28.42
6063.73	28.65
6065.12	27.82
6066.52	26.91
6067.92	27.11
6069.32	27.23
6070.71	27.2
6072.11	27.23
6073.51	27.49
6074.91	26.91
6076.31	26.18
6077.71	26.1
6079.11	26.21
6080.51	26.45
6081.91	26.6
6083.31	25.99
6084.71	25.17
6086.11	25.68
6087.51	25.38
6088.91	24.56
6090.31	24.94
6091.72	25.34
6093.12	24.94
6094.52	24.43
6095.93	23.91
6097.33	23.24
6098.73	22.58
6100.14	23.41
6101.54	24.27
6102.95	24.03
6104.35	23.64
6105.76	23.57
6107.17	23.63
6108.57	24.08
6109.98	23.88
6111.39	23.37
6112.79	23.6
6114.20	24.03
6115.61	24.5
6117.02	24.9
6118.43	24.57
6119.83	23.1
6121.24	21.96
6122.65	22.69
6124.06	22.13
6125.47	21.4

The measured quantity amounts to 6.8 angstrom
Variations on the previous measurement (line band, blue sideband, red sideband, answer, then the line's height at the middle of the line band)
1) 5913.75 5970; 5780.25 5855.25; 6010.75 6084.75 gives 6.54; 27.9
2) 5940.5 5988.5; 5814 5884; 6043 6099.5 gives 9.24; 25.1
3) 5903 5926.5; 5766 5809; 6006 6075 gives 4.74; 27.1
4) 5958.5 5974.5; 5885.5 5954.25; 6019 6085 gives 2.12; 27.9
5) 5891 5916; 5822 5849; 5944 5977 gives 1.62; 23.7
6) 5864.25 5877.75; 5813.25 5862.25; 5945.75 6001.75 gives -1.40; 20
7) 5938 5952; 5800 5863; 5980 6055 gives -2.31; 22.2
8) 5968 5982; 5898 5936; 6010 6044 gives 5.92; 30.6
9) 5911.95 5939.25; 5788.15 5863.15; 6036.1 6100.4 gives 1.80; 24.7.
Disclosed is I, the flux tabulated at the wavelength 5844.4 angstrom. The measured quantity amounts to 23.24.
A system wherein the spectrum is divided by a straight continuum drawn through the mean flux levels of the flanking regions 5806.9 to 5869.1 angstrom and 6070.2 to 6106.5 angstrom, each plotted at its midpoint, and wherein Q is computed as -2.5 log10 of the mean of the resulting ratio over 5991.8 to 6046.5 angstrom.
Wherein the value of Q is -0.04 mag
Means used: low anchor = 21.6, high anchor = 25.2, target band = 25.4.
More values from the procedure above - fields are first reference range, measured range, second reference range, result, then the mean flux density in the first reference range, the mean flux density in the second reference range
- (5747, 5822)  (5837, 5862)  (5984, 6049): 0.03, 21.9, 22.8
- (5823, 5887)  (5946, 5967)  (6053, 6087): -0.06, 22.1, 27.7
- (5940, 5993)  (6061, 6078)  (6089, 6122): -0.21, 18.6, 23.9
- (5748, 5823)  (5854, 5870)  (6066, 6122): 0.05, 21.9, 24.9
